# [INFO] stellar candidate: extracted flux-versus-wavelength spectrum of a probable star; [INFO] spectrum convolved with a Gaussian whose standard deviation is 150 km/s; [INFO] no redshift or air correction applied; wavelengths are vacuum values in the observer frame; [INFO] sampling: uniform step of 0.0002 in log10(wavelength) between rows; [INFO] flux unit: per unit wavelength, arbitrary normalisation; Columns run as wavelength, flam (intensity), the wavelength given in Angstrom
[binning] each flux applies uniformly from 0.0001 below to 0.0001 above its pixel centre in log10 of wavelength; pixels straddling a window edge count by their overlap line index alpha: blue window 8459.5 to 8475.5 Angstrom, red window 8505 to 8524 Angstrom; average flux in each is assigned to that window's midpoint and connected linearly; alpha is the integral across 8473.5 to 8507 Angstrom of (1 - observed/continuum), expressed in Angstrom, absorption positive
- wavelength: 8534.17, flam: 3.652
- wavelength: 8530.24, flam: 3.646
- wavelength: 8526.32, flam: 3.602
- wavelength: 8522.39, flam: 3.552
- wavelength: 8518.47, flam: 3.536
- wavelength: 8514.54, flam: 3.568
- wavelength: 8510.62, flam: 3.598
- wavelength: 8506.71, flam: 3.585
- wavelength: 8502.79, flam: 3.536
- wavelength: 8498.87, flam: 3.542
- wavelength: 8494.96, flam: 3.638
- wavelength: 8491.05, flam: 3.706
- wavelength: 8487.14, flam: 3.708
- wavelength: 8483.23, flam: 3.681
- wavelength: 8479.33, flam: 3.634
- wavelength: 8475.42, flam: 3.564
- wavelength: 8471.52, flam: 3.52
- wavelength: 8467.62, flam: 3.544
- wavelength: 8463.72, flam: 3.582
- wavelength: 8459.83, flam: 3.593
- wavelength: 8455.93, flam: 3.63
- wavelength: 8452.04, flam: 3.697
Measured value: -0.6 Angstrom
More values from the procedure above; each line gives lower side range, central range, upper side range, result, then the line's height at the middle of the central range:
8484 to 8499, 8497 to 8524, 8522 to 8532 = 0.55 Angstrom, 3.63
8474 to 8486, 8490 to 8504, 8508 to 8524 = 0.00 Angstrom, 3.6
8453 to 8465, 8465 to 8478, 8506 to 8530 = 0.20 Angstrom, 3.61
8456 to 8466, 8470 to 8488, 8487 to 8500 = 0.03 Angstrom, 3.62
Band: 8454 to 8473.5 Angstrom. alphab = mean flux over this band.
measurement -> 3.57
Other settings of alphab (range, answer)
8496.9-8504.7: 3.54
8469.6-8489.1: 3.62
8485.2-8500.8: 3.65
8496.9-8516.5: 3.57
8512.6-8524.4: 3.55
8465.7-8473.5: 3.53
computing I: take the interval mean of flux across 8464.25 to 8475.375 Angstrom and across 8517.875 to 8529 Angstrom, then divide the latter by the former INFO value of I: 1.0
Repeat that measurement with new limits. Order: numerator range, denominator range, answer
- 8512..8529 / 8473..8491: 0.98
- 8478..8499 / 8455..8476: 1.03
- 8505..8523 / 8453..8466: 0.99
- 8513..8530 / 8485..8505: 0.99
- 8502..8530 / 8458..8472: 1.00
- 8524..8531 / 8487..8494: 0.98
